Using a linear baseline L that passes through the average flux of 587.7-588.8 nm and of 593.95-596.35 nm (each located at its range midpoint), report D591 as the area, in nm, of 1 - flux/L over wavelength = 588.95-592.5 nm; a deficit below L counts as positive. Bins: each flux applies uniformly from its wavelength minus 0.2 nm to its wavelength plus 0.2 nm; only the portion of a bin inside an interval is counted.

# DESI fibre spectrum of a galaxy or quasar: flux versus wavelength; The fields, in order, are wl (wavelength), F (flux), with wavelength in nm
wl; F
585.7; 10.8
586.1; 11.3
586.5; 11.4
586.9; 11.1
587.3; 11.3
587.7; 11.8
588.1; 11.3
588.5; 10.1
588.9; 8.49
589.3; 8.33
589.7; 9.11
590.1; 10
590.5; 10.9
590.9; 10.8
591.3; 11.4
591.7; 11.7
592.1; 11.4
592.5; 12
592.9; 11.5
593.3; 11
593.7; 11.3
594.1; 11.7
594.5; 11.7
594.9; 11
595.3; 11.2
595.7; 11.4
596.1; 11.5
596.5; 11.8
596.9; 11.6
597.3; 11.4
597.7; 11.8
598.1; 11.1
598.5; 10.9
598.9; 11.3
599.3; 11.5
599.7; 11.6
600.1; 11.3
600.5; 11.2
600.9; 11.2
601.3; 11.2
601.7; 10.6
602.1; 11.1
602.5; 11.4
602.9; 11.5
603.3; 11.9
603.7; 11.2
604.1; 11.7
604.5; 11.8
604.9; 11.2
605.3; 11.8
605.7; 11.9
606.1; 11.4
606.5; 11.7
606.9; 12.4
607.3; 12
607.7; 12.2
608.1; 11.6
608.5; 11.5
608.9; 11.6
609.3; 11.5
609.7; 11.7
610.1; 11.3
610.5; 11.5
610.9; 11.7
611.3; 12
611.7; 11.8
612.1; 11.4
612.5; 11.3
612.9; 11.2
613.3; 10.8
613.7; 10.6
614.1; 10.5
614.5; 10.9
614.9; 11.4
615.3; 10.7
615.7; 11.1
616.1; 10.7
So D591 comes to 0.16 nm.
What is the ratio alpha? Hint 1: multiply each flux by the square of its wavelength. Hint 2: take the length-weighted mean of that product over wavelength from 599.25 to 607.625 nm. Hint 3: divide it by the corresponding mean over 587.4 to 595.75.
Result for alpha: 1.1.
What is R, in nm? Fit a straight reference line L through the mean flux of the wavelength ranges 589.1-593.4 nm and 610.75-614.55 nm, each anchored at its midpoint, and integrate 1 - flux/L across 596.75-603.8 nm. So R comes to -0.245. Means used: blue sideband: 10.7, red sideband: 11.2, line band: 11.3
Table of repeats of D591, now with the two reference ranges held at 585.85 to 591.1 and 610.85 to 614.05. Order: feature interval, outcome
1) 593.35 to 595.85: -0.16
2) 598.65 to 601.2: -0.11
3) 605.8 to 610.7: -0.25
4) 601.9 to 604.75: -0.14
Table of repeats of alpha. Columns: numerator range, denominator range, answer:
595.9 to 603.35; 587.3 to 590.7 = 1.17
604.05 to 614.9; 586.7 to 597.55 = 1.11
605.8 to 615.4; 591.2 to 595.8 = 1.06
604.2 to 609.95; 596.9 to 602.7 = 1.07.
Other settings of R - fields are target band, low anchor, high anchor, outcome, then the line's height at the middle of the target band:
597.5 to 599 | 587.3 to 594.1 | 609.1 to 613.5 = -0.04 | 11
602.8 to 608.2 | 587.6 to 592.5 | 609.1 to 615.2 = -0.34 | 11.1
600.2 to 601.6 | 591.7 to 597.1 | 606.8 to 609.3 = 0.06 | 11.6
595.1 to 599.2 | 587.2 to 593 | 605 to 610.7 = -0.12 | 11.1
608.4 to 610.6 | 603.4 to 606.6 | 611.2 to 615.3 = -0.03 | 11.3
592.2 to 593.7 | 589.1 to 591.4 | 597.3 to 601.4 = -0.15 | 10.4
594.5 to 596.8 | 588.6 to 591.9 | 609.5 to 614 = -0.22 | 10.4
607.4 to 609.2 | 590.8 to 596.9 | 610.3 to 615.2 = -0.07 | 11.3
